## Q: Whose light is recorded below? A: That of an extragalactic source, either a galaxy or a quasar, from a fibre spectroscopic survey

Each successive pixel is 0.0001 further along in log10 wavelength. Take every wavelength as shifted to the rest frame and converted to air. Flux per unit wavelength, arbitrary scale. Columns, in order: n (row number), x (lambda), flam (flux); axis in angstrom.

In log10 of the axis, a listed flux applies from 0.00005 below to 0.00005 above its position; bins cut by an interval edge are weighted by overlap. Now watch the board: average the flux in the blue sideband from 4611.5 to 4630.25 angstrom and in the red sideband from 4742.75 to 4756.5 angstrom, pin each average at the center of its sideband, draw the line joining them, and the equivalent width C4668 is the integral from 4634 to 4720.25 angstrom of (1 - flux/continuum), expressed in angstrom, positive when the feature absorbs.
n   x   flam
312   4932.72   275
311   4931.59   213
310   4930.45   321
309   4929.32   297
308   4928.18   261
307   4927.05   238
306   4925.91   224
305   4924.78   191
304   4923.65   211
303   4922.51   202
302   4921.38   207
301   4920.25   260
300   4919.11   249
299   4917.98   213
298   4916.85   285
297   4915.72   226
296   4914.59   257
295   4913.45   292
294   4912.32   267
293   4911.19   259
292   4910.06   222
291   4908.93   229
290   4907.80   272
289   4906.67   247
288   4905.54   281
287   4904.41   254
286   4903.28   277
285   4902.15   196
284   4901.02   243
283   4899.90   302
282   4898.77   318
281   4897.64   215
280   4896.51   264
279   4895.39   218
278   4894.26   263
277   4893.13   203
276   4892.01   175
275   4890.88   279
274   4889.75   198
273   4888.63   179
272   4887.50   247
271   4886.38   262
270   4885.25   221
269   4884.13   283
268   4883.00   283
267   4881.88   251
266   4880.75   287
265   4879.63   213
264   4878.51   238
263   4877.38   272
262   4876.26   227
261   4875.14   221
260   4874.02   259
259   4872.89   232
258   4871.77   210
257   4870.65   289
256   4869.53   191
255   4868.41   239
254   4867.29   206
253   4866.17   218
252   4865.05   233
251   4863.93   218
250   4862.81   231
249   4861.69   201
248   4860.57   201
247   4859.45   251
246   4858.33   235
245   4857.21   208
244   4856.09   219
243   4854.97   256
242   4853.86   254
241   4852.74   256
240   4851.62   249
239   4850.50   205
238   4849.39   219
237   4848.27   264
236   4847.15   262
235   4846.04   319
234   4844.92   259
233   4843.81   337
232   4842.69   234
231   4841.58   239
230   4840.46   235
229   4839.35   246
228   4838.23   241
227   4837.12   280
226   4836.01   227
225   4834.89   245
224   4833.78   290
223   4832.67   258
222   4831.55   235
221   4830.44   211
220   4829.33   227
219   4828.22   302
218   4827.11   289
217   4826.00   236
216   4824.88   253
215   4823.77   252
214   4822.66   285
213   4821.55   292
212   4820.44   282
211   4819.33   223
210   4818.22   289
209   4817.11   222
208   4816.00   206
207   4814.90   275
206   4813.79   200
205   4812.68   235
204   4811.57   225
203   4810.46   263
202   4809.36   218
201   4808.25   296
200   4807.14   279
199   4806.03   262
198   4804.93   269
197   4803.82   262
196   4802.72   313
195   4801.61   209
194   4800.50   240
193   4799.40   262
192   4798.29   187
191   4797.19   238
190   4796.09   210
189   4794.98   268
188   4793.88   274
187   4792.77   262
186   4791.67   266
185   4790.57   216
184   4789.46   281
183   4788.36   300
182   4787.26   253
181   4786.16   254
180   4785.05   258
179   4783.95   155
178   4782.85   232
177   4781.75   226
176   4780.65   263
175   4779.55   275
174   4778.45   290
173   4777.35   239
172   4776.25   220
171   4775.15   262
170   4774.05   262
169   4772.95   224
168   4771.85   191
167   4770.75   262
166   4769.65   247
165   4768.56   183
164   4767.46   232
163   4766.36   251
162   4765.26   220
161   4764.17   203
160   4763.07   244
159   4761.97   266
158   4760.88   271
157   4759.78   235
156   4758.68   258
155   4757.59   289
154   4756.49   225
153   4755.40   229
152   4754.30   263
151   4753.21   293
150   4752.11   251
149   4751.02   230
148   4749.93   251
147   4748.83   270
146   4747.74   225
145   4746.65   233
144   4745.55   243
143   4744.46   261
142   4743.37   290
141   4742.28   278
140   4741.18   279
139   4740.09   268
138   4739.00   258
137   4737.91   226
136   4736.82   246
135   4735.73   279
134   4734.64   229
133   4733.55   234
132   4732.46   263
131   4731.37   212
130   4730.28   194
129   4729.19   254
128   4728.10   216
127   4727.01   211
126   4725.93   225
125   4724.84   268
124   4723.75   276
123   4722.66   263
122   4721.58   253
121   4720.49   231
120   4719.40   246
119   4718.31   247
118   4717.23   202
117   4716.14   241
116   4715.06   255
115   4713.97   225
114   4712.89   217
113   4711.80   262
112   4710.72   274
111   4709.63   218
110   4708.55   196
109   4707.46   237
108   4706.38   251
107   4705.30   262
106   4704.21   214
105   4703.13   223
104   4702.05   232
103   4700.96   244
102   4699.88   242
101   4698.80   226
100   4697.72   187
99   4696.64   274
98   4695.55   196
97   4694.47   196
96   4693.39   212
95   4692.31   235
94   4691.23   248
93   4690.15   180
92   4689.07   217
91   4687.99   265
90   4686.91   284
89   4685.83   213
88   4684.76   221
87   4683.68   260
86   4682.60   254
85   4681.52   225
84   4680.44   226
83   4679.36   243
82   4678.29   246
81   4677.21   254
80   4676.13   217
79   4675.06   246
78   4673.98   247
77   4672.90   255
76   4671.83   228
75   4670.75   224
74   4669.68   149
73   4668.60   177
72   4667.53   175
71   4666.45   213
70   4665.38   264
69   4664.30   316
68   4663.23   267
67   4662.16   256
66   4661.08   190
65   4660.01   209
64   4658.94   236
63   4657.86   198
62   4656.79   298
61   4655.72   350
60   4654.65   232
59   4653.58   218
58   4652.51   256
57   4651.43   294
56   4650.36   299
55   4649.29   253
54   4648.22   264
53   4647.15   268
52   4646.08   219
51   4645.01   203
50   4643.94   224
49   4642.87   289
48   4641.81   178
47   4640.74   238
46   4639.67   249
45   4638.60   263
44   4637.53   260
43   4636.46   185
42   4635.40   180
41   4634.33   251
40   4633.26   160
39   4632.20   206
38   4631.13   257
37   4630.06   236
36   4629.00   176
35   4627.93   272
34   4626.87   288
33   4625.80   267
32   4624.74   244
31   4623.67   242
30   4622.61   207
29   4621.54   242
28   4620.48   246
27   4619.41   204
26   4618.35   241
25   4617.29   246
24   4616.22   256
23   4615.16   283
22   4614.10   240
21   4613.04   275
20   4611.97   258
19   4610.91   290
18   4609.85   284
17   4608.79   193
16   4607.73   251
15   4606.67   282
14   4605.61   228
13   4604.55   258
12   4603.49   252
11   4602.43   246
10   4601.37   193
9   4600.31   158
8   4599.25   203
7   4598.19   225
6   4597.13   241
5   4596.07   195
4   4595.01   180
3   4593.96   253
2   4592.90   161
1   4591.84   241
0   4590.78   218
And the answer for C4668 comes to 4.38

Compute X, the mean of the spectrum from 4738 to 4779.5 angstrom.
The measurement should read 249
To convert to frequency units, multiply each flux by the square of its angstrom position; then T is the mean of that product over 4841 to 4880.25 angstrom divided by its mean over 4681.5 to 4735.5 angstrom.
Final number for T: 1.1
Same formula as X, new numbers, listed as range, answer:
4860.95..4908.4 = 241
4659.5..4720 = 232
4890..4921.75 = 249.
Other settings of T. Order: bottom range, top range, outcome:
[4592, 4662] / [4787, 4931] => 1.15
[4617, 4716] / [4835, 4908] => 1.12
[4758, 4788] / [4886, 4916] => 1.08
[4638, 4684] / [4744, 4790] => 1.07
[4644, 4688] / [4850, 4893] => 1.06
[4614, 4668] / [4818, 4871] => 1.12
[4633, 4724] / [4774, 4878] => 1.11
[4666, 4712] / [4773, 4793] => 1.14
